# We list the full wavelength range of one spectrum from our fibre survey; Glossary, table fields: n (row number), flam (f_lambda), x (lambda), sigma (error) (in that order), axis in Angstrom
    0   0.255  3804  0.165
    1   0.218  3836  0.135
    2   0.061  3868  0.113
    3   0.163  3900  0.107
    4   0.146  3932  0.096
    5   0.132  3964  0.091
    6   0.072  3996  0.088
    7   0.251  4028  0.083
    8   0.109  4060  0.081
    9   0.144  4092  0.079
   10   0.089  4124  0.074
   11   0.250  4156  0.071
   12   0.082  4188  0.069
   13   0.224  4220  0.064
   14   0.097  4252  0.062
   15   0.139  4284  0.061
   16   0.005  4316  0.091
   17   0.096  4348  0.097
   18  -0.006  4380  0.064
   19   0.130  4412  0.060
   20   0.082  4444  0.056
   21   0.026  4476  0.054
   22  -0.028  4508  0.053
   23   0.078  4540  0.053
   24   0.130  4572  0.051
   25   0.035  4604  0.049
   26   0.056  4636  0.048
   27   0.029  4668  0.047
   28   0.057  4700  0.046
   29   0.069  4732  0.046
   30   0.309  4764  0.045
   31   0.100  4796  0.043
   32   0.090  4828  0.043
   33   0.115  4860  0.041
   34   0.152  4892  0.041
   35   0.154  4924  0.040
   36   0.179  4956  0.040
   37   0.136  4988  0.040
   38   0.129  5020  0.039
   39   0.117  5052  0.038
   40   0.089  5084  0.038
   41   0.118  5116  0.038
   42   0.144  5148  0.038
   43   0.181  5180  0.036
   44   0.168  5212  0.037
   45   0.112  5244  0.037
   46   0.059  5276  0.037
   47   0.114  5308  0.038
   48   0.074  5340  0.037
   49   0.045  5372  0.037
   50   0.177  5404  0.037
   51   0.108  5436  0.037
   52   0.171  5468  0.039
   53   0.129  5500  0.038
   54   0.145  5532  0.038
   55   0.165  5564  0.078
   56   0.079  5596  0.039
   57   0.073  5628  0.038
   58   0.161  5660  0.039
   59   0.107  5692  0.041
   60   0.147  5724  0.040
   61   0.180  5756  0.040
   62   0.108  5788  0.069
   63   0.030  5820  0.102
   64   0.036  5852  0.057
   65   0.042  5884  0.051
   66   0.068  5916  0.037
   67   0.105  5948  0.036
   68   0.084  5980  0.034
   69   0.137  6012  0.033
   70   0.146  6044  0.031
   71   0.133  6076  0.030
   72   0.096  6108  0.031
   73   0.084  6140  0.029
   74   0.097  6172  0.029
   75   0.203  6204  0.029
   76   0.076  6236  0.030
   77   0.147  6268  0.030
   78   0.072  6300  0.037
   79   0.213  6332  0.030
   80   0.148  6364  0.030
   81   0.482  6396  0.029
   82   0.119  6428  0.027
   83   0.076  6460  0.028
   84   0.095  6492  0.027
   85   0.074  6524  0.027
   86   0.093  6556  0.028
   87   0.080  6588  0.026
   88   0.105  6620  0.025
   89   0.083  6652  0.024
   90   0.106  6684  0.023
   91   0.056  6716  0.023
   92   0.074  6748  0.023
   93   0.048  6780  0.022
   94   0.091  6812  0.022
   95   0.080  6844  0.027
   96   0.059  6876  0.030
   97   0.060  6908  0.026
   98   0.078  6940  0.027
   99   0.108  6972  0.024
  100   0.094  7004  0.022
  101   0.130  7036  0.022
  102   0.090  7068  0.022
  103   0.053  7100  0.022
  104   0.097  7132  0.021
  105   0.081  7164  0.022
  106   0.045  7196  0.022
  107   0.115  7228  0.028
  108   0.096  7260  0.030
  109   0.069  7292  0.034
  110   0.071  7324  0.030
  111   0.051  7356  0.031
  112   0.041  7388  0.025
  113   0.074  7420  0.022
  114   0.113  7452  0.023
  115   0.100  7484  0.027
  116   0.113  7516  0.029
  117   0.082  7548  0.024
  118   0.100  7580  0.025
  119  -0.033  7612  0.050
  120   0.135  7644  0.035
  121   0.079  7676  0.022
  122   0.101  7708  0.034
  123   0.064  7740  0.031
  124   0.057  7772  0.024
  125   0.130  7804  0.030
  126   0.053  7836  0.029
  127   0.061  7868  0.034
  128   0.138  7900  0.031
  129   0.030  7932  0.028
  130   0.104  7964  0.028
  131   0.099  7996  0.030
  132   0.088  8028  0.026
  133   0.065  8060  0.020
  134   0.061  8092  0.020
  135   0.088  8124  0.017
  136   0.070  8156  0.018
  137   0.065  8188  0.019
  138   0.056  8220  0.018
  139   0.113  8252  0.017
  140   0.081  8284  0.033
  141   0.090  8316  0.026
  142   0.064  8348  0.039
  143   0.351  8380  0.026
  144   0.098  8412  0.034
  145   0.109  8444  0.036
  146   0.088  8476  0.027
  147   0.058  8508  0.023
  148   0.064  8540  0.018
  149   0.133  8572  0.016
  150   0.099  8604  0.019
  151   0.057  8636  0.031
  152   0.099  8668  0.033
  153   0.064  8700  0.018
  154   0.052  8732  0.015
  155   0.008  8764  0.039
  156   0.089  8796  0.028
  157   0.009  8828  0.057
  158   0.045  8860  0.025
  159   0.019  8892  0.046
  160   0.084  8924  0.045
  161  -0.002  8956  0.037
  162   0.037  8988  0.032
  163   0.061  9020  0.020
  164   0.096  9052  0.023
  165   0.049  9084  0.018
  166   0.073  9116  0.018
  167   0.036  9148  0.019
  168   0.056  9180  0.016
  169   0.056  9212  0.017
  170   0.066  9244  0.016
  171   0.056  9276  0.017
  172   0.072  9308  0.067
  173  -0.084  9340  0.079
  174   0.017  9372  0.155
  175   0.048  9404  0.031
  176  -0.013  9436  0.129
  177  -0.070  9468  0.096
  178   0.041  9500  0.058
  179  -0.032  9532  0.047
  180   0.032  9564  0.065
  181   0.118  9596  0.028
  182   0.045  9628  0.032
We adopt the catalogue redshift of 0.28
